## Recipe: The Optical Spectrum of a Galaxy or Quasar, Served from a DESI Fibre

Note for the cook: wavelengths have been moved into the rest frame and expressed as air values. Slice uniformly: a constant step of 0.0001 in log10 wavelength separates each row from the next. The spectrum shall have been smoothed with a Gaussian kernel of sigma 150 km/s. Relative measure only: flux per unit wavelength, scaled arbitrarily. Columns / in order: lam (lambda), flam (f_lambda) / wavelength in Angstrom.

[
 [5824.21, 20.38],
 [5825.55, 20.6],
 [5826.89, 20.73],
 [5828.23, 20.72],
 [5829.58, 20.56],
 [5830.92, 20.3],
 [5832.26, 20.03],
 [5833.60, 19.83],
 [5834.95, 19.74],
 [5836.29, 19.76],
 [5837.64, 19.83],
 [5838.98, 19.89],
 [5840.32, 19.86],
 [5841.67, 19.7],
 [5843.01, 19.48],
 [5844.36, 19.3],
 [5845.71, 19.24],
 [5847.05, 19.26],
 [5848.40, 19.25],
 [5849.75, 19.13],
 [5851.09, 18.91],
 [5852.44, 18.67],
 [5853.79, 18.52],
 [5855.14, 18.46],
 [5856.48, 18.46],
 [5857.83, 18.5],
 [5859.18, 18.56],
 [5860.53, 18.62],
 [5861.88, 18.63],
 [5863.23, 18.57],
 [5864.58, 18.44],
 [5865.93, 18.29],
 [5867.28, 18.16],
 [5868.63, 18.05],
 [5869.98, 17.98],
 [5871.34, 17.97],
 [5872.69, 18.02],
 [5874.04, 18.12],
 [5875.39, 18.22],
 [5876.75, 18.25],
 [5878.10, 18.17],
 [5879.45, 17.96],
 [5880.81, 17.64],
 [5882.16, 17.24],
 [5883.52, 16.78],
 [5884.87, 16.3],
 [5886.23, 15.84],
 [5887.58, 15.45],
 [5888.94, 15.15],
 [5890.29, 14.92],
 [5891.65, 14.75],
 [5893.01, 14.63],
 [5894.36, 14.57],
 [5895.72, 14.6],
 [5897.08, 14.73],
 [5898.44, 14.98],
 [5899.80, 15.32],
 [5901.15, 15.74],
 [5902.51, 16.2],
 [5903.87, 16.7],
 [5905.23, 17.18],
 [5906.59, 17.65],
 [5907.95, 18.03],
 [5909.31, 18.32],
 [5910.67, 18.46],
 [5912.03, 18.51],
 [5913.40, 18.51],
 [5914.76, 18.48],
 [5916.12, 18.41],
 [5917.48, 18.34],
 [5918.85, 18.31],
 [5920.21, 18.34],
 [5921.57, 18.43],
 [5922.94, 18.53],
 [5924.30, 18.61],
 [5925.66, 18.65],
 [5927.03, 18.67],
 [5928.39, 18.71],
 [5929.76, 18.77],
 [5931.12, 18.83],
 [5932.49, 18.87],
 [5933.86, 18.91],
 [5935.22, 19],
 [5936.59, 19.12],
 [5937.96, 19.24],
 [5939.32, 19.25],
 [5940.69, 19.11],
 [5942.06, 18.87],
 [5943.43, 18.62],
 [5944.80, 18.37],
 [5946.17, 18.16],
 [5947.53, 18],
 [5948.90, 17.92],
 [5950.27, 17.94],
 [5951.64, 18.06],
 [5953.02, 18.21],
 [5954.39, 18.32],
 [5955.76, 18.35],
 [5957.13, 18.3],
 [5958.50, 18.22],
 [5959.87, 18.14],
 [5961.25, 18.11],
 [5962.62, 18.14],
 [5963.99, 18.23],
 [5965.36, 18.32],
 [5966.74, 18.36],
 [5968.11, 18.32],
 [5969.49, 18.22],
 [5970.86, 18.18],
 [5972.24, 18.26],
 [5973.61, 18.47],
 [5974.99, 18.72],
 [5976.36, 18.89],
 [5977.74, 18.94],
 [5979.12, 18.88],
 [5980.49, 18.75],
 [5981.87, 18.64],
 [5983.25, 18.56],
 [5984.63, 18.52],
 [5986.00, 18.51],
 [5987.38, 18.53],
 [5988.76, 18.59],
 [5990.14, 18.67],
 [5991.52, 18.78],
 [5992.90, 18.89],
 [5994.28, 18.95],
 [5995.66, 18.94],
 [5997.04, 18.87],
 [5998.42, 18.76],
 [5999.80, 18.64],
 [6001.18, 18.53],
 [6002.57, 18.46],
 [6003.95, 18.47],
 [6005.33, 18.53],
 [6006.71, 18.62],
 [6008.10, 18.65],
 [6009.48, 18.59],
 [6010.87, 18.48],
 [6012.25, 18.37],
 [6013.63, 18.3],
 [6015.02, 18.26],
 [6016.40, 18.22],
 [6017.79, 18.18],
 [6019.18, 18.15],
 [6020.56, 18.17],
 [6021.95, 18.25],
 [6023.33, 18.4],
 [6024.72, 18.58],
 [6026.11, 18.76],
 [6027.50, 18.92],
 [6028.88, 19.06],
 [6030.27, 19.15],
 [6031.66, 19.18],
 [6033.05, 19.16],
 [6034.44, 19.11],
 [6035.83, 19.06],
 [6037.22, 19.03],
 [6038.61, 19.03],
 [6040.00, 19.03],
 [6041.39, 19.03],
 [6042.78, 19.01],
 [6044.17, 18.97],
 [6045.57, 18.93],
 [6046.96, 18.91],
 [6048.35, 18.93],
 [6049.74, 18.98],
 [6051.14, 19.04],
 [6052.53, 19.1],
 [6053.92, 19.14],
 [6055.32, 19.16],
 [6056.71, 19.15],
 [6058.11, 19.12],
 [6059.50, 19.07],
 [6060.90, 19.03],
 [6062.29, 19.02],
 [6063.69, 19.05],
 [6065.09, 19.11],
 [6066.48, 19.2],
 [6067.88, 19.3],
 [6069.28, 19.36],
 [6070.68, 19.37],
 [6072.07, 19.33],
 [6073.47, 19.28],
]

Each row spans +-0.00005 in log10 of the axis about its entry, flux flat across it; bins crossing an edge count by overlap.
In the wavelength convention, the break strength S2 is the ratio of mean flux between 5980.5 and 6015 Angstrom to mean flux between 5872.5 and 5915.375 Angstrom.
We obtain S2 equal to 1.11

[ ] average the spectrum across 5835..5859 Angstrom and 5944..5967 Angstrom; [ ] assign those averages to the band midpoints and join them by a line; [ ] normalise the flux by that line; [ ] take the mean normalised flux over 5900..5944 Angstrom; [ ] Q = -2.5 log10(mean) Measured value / 0.010 mag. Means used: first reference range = 19.2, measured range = 18.3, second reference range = 18.2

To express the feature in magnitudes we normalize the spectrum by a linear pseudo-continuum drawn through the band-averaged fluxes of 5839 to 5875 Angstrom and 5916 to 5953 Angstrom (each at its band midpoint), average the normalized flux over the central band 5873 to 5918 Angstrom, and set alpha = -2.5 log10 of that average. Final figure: 0.11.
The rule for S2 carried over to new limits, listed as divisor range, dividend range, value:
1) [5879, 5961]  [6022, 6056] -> 1.08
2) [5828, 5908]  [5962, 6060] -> 1.05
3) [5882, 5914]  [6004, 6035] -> 1.14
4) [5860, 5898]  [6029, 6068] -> 1.12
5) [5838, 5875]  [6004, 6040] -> 0.99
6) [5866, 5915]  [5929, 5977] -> 1.09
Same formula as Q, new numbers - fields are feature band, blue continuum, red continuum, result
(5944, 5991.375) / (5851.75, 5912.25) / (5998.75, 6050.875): -0.017 mag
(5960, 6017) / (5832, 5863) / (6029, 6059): 0.032 mag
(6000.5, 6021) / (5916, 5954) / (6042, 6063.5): 0.028 mag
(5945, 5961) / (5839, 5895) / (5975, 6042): 0.013 mag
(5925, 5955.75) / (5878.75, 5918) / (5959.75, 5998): -0.060 mag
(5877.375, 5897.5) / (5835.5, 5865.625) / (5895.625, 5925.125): 0.136 mag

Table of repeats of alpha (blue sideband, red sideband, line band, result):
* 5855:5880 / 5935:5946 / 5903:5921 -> 0.03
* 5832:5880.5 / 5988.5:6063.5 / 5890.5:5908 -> 0.20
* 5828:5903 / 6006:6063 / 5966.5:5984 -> 0.00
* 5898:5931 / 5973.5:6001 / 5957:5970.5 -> 0.01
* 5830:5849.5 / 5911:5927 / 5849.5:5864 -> 0.04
